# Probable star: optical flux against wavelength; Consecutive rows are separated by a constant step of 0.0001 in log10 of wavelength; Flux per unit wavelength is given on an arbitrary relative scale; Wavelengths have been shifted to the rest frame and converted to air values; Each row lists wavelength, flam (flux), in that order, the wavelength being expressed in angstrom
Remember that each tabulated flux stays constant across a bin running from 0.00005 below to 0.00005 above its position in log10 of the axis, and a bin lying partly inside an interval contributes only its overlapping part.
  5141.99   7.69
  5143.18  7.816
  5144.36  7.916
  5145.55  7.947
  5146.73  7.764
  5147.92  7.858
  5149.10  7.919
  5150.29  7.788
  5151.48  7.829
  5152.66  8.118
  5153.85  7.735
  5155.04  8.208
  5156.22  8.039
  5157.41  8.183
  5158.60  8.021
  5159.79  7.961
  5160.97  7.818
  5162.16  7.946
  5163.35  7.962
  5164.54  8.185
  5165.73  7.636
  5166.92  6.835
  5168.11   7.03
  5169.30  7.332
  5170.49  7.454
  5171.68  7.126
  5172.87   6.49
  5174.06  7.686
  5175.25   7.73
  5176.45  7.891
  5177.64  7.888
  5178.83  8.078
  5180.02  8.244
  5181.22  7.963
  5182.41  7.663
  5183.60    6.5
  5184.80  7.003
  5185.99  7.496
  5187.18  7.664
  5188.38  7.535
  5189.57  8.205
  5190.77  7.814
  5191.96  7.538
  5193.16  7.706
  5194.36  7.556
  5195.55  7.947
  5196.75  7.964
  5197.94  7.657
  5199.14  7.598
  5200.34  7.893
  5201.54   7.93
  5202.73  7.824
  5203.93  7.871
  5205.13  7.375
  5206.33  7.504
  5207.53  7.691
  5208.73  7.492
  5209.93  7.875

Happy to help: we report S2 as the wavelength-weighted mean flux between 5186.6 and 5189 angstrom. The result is 7.6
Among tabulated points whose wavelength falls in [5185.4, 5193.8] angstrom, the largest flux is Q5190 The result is 8.205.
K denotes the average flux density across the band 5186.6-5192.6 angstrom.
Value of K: 7.75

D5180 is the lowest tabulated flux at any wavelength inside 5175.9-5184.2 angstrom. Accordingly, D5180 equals 6.5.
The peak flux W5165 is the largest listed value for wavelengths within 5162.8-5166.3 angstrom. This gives 8.185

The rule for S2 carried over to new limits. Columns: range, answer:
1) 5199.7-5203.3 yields 7.89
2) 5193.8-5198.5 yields 7.8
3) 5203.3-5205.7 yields 7.62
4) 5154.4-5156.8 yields 8.13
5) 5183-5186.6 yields 7.01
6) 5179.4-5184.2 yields 7.59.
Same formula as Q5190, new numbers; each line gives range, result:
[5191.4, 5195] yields 7.706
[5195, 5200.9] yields 7.964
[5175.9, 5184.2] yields 8.244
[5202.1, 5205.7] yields 7.871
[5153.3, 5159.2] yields 8.208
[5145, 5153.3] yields 8.118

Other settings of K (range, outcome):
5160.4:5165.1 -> 7.97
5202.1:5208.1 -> 7.66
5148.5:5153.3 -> 7.91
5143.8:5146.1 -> 7.91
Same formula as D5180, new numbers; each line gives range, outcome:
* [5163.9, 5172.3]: 6.835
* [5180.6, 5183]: 7.663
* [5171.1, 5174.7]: 6.49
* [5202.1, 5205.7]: 7.375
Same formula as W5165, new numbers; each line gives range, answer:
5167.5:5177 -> 7.891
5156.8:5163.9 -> 8.183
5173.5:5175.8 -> 7.73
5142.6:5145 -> 7.916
